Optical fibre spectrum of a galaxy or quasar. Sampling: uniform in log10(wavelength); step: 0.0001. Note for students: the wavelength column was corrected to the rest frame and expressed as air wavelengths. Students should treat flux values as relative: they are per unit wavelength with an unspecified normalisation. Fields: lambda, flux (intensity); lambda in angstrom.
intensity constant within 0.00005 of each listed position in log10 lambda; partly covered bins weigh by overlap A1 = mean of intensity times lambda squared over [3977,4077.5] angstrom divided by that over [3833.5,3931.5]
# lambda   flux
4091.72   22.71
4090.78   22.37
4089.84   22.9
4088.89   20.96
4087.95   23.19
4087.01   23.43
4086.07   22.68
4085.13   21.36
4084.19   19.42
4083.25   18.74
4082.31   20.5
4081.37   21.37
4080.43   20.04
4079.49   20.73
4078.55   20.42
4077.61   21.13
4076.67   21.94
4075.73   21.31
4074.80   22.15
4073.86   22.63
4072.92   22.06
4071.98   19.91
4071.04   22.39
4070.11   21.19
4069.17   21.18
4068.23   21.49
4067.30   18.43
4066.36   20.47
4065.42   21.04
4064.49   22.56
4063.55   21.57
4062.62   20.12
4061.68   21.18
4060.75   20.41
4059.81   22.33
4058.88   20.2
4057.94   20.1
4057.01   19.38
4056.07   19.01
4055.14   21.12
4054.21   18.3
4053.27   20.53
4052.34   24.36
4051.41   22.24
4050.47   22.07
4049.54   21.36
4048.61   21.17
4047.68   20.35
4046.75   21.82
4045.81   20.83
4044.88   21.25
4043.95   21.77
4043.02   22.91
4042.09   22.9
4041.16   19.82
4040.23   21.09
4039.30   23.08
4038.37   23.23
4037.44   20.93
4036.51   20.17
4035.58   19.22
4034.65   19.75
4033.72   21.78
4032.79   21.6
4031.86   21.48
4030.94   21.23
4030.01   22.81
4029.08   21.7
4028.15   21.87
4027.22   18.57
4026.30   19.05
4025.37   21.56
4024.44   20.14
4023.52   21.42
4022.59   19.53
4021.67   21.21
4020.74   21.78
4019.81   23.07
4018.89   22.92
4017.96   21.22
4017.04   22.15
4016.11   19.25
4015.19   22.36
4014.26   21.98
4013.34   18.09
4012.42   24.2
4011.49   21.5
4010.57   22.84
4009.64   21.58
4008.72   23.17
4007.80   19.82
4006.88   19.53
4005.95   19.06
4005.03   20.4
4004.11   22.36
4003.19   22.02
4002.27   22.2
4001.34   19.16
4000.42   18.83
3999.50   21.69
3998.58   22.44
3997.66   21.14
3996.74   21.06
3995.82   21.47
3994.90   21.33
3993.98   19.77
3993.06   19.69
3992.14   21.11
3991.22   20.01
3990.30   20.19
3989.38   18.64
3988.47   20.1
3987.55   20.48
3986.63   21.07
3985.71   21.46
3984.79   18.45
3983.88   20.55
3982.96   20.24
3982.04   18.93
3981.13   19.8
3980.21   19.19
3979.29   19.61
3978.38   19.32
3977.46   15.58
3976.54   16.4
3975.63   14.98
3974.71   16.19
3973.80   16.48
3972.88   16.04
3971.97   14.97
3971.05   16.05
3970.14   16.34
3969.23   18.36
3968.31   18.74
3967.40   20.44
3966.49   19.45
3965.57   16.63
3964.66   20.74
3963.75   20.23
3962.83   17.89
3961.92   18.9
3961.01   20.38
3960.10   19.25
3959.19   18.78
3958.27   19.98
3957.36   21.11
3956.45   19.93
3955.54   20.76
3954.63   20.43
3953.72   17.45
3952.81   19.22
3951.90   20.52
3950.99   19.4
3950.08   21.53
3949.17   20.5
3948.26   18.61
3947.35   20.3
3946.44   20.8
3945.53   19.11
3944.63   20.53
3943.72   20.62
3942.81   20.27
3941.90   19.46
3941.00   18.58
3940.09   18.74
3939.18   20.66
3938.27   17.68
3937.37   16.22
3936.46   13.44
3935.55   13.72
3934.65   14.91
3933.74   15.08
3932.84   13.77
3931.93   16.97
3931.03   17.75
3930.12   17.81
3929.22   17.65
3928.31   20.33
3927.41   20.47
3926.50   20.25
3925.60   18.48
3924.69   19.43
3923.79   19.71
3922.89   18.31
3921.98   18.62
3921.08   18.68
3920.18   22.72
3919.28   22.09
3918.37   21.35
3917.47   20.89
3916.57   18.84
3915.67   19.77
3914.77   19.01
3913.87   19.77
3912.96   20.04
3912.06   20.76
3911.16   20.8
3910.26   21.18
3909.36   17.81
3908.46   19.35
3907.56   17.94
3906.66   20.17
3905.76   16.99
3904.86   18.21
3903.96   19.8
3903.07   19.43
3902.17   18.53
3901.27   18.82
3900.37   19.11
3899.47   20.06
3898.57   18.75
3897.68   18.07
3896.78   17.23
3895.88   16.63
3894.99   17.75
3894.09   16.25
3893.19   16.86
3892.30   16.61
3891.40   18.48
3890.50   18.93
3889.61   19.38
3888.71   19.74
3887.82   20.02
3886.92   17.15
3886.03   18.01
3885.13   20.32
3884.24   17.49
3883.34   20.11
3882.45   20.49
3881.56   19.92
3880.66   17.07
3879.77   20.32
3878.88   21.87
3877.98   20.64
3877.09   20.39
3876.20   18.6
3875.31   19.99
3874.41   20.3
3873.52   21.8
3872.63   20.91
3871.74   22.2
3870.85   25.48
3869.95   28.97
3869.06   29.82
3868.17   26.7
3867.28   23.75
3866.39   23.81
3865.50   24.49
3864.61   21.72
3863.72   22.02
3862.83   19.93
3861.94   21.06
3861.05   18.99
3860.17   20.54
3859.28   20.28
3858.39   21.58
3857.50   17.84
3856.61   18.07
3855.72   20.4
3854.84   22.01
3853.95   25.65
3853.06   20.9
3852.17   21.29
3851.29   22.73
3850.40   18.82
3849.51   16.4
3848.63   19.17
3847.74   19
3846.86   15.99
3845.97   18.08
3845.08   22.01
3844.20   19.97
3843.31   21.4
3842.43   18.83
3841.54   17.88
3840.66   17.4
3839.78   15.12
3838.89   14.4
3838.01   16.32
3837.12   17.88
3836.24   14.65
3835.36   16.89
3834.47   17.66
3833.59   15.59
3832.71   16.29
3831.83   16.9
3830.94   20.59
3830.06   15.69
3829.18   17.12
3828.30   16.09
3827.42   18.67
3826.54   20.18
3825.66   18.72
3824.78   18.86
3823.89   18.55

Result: 1.14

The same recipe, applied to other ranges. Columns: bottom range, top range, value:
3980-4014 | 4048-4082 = 1.05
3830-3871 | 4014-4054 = 1.17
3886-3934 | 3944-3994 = 1.05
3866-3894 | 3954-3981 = 0.93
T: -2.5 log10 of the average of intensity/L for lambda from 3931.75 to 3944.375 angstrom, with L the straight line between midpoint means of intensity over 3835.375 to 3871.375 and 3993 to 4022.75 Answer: 0.21 mag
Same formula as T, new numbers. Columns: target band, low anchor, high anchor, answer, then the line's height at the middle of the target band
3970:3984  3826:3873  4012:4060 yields 0.19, 20.8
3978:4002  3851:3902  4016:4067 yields 0.04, 20.9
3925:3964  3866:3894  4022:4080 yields 0.12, 20.9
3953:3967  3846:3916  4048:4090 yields 0.06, 20.5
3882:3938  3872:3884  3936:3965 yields 0.07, 19.8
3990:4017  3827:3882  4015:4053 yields 0.01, 21.1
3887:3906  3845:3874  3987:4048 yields 0.17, 21.5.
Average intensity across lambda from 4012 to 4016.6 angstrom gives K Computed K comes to 21.2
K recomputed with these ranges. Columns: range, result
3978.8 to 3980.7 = 19.4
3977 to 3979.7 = 18.1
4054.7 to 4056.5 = 20.1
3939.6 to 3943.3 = 19.3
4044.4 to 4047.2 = 21.3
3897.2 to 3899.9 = 19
